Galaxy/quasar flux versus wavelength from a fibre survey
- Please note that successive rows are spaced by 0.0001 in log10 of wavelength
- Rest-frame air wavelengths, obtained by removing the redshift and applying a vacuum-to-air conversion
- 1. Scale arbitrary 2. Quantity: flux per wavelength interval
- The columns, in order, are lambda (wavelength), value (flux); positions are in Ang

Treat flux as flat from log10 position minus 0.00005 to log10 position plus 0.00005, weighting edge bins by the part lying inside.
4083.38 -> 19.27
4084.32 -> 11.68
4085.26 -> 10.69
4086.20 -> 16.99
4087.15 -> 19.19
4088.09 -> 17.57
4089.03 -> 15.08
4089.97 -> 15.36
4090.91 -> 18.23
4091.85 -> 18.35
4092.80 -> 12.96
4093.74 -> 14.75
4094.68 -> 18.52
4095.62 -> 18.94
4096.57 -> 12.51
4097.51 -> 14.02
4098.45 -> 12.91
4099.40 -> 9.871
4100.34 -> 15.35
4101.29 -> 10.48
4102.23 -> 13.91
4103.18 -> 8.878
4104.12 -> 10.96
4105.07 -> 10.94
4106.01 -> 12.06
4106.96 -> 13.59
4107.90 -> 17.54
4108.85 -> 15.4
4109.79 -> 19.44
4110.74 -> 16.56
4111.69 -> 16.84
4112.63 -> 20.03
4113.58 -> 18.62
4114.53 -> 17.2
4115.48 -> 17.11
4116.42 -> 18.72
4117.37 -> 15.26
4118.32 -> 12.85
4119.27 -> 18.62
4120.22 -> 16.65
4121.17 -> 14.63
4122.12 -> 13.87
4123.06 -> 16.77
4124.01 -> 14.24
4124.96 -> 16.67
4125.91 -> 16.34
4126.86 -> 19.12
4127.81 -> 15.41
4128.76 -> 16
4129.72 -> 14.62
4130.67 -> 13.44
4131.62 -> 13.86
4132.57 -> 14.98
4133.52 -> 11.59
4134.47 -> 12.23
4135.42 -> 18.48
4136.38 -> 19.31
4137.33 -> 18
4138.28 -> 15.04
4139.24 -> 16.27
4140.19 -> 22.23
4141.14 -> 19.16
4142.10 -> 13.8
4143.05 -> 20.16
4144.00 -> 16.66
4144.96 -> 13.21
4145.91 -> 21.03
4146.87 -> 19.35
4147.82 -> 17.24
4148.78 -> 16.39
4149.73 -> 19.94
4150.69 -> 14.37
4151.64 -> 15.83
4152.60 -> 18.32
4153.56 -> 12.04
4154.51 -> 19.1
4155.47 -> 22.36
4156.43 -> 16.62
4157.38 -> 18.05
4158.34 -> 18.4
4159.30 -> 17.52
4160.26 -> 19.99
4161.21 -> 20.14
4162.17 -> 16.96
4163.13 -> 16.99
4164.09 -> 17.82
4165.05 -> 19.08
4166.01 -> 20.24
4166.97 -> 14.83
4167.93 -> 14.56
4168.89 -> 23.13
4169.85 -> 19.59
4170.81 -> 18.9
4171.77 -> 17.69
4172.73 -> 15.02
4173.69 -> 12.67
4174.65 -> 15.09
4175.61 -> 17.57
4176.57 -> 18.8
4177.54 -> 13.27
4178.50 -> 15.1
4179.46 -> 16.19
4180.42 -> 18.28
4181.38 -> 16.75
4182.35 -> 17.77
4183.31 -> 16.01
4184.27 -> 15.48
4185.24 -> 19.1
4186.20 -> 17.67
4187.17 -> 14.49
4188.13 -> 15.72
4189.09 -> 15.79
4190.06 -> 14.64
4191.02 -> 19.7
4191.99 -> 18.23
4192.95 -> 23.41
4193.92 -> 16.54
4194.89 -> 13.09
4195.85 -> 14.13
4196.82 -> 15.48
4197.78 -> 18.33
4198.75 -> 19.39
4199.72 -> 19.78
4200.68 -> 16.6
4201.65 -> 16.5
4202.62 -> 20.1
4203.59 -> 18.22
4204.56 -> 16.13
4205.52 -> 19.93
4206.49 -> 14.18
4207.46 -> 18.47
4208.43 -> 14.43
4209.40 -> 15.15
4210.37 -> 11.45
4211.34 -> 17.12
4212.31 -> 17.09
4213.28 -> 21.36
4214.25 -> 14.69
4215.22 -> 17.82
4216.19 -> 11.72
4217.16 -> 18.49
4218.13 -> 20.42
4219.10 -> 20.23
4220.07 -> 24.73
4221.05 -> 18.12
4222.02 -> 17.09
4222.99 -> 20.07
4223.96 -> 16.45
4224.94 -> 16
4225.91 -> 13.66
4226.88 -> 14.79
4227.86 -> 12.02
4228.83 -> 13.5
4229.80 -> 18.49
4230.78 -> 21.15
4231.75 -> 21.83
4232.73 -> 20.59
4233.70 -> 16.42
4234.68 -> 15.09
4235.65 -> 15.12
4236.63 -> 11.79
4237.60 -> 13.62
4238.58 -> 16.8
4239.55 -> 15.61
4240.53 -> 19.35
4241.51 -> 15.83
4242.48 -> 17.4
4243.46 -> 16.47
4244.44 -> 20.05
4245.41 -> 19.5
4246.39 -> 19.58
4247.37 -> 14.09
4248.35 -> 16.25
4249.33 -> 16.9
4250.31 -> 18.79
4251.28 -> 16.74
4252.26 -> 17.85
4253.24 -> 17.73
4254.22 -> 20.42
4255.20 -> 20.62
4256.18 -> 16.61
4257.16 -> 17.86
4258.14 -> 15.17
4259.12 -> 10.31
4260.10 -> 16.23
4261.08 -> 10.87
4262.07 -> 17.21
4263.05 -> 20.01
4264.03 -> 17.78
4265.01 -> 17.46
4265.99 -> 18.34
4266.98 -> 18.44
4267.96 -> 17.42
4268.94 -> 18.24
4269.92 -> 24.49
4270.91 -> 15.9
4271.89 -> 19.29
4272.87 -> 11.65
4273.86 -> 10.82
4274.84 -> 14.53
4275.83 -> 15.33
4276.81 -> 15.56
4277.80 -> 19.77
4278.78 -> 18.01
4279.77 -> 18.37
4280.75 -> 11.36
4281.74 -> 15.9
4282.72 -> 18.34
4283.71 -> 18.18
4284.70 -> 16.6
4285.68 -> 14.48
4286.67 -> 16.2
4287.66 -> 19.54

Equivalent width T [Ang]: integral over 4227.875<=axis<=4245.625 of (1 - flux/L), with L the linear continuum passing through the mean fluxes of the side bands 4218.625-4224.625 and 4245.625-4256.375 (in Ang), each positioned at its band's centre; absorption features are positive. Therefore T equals 1.5 Ang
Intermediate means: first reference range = 19.3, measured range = 17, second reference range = 17.9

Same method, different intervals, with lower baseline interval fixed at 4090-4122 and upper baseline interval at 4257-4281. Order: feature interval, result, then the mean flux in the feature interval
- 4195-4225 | -2.6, 17.4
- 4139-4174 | -4.8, 17.8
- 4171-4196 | -1.1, 16.5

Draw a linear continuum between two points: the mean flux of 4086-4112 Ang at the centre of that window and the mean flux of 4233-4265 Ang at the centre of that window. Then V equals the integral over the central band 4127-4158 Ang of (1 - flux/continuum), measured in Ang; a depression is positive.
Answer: -2.7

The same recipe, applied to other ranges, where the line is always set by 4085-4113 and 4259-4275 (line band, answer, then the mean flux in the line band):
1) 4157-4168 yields -1.7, 18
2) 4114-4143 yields -1.7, 16.1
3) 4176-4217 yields -2.3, 16.8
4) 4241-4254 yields -0.9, 17.5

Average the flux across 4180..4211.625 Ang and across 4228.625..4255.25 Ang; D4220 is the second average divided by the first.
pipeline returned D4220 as 1.03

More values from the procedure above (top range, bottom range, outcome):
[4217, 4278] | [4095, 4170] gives 1.05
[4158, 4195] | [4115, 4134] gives 1.11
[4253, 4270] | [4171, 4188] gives 1.06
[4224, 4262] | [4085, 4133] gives 1.08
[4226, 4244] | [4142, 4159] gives 0.94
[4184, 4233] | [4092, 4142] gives 1.11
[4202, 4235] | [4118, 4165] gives 1.03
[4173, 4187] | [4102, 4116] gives 1.07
